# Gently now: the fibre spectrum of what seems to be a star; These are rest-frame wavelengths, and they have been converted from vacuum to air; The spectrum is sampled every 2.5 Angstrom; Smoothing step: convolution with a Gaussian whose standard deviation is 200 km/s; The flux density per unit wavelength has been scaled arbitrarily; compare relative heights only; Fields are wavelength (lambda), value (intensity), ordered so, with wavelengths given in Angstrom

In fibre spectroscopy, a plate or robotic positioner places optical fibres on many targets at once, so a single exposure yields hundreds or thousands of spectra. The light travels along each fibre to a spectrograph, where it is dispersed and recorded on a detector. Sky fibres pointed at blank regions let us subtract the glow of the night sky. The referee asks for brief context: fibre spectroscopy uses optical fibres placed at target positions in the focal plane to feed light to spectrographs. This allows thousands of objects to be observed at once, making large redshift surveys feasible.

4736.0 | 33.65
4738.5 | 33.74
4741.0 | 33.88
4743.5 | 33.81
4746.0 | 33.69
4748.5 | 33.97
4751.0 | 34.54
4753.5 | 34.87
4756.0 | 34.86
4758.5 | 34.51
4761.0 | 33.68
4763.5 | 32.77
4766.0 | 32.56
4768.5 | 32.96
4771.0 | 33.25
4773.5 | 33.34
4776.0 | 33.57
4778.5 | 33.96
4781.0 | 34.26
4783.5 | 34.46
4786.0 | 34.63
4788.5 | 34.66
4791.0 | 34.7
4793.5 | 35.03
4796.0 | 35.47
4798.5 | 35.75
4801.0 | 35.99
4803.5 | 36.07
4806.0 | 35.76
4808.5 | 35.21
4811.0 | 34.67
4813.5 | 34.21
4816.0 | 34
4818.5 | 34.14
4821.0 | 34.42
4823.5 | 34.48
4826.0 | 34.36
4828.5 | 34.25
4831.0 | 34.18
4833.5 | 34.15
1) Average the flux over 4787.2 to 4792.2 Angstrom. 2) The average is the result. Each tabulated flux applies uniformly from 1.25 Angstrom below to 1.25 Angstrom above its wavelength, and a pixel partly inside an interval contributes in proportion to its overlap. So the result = 34.7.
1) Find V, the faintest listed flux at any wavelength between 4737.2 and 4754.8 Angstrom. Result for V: 33.69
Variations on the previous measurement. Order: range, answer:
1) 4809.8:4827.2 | 34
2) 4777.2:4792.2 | 33.96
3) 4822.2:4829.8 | 34.25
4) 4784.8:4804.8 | 34.63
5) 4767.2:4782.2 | 32.96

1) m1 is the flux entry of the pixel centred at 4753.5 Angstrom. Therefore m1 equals 34.87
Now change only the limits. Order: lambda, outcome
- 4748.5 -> 33.97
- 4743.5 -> 33.81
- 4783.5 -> 34.46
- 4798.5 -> 35.75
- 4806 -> 35.76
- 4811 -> 34.67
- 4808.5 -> 35.21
